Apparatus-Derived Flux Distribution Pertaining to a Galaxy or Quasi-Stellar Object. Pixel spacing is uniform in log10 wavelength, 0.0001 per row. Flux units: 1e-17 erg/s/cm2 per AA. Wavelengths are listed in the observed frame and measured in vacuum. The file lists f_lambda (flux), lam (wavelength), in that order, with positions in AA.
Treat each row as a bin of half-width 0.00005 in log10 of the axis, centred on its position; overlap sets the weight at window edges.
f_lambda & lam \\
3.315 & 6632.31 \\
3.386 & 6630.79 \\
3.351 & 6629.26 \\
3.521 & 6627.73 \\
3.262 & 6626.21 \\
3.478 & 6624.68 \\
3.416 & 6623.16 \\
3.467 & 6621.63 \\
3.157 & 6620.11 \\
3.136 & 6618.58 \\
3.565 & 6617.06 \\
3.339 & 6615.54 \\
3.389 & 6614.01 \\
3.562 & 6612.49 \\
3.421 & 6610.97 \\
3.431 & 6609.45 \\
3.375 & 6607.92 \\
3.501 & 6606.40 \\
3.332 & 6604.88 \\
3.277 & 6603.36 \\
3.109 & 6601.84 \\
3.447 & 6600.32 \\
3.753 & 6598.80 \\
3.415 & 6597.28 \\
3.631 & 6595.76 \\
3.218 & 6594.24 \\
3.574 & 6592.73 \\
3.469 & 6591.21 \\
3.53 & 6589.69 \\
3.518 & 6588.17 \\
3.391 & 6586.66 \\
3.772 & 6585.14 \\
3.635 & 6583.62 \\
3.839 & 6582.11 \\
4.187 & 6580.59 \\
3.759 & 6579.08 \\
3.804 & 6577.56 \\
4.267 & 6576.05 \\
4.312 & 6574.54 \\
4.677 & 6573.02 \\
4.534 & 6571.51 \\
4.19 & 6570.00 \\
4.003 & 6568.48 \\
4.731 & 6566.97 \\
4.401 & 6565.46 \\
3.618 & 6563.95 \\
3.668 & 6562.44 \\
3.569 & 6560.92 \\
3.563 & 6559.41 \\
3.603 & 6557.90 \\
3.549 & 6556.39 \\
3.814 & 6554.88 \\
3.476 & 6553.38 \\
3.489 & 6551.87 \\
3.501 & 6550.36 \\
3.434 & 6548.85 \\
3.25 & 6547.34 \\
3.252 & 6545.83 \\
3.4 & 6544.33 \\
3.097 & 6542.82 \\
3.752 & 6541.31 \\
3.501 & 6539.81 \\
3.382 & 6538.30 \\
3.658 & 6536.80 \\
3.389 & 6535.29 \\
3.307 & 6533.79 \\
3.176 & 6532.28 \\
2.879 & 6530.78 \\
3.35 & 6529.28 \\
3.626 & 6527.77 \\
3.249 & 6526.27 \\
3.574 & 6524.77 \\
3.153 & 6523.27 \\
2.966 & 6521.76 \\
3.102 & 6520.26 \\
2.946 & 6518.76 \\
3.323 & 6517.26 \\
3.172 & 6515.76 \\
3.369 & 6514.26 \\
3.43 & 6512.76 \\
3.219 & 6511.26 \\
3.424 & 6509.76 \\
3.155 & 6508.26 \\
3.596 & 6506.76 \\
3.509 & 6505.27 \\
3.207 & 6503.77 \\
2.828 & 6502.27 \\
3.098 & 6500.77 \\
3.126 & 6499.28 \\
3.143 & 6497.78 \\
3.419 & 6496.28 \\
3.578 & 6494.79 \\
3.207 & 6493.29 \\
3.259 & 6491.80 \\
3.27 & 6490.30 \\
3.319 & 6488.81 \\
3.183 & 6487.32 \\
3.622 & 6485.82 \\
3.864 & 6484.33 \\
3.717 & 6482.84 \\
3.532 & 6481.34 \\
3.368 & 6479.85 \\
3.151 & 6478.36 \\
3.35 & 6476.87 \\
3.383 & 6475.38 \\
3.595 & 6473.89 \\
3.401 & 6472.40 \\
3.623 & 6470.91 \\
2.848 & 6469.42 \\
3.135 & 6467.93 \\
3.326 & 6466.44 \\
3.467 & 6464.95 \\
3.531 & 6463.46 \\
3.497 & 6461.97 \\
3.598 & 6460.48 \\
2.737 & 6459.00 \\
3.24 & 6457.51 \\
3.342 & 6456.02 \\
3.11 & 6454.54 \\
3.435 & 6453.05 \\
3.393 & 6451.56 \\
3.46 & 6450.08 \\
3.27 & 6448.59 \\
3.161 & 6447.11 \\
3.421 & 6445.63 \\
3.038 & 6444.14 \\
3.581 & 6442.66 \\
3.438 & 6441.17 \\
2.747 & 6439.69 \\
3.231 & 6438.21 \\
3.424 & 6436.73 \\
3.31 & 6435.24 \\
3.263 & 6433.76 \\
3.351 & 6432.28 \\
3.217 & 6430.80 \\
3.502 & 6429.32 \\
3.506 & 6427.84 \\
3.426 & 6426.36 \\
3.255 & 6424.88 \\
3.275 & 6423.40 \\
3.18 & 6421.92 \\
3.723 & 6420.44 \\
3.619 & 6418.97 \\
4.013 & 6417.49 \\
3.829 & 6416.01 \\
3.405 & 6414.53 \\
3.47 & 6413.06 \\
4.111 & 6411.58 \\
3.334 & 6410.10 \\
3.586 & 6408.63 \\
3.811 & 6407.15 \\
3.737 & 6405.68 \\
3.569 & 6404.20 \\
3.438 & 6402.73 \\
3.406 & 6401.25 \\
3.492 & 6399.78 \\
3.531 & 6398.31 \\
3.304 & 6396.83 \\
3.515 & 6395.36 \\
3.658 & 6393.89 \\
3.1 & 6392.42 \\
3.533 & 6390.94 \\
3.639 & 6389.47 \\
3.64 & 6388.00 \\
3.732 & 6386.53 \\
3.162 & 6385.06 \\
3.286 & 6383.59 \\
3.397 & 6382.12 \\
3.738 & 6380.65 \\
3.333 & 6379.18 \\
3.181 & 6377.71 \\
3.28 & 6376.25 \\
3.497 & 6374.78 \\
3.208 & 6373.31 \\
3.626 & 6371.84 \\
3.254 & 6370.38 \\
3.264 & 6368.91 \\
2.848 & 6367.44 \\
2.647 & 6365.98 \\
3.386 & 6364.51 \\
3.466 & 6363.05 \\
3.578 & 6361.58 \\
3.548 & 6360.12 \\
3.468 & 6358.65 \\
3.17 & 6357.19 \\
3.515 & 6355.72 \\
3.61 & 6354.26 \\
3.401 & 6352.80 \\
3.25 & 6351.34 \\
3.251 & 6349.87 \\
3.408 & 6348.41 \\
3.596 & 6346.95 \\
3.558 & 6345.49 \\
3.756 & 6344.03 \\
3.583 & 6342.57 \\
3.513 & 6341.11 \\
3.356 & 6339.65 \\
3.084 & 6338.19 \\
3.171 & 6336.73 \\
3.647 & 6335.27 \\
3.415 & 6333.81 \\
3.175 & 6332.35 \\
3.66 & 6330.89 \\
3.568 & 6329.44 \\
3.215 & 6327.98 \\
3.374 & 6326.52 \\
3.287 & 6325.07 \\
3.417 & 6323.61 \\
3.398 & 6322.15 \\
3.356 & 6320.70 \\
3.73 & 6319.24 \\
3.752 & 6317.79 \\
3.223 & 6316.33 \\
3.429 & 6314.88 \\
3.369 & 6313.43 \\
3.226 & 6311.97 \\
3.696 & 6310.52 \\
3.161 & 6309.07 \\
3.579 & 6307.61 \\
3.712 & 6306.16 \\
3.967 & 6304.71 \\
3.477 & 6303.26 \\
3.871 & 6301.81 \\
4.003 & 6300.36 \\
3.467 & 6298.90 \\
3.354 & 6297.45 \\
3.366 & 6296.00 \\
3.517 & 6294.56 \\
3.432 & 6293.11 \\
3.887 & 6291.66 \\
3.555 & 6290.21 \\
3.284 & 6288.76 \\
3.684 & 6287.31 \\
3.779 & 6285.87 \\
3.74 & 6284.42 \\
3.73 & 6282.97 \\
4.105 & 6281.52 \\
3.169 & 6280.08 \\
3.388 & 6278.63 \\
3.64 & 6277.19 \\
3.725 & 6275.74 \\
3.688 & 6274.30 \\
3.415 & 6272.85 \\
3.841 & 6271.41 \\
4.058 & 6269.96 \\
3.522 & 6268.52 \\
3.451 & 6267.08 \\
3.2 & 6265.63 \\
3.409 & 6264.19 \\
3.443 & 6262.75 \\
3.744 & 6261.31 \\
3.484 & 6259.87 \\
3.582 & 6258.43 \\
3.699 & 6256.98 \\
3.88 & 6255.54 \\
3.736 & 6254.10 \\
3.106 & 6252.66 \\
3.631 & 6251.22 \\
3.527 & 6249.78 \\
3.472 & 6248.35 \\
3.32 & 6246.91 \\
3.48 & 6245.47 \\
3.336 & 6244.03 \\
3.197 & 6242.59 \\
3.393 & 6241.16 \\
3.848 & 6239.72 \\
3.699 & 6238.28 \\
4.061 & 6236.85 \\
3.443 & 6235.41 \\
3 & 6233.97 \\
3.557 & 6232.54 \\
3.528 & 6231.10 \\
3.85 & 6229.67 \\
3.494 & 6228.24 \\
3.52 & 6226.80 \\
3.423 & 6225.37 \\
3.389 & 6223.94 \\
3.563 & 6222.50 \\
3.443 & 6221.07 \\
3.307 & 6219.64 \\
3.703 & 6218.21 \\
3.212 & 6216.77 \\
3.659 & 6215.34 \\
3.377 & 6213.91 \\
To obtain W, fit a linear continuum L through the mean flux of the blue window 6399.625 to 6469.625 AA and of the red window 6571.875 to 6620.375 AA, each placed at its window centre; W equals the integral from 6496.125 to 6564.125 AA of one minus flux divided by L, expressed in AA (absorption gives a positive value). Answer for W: 3.2 AA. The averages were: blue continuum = 3.4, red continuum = 3.6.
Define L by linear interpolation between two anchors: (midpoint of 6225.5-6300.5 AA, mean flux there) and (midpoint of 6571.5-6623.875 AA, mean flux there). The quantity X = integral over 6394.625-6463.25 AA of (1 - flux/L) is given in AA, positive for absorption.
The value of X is 3.0 AA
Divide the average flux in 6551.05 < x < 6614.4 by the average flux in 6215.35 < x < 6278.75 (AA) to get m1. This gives 1.05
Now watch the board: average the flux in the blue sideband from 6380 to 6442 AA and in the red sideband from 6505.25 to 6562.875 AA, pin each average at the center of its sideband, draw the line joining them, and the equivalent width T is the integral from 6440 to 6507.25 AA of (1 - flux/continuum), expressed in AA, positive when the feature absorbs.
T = 1.73 AA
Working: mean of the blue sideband 3.47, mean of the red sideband 3.38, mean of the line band 3.34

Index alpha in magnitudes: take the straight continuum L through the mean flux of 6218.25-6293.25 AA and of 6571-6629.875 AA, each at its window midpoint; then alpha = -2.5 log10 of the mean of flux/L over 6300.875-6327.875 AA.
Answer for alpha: 0.02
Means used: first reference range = 3.56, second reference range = 3.58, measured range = 3.5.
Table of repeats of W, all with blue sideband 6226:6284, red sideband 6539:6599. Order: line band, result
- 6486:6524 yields 4.6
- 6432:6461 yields 3.1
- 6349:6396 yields 3.1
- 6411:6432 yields 0.7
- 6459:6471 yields 1.1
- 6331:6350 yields 0.9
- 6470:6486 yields 0.8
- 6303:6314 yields 0.2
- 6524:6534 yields 1.1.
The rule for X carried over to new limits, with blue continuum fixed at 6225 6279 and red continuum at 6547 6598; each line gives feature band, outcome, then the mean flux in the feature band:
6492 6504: 1.7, 3.2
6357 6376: 1.7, 3.31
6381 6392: 0.5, 3.48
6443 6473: 3.2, 3.3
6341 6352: 0.4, 3.49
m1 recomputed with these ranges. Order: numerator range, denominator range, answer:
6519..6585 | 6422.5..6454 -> 1.10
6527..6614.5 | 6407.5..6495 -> 1.07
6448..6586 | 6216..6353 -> 0.99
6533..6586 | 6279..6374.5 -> 1.08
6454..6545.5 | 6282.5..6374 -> 0.96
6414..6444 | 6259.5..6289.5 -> 0.95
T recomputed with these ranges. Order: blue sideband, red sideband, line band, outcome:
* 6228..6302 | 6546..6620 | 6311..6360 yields 2.3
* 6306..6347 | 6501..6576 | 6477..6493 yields 0.4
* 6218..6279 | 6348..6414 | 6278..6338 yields -0.4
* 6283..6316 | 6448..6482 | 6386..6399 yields -0.3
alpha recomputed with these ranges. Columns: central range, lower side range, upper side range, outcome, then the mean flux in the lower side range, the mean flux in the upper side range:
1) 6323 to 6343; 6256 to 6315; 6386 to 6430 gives 0.06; 3.58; 3.54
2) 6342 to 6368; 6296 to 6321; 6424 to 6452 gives 0.02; 3.55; 3.31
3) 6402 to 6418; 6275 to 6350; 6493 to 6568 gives -0.06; 3.52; 3.41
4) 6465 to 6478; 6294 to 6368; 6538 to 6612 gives 0.07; 3.44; 3.66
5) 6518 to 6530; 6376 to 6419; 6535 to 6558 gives 0.08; 3.53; 3.47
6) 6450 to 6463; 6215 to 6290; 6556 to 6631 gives 0.09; 3.55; 3.64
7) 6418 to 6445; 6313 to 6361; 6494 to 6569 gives 0.03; 3.43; 3.42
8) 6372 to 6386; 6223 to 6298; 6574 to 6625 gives 0.06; 3.55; 3.54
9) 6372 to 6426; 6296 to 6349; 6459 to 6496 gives -0.02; 3.49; 3.4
